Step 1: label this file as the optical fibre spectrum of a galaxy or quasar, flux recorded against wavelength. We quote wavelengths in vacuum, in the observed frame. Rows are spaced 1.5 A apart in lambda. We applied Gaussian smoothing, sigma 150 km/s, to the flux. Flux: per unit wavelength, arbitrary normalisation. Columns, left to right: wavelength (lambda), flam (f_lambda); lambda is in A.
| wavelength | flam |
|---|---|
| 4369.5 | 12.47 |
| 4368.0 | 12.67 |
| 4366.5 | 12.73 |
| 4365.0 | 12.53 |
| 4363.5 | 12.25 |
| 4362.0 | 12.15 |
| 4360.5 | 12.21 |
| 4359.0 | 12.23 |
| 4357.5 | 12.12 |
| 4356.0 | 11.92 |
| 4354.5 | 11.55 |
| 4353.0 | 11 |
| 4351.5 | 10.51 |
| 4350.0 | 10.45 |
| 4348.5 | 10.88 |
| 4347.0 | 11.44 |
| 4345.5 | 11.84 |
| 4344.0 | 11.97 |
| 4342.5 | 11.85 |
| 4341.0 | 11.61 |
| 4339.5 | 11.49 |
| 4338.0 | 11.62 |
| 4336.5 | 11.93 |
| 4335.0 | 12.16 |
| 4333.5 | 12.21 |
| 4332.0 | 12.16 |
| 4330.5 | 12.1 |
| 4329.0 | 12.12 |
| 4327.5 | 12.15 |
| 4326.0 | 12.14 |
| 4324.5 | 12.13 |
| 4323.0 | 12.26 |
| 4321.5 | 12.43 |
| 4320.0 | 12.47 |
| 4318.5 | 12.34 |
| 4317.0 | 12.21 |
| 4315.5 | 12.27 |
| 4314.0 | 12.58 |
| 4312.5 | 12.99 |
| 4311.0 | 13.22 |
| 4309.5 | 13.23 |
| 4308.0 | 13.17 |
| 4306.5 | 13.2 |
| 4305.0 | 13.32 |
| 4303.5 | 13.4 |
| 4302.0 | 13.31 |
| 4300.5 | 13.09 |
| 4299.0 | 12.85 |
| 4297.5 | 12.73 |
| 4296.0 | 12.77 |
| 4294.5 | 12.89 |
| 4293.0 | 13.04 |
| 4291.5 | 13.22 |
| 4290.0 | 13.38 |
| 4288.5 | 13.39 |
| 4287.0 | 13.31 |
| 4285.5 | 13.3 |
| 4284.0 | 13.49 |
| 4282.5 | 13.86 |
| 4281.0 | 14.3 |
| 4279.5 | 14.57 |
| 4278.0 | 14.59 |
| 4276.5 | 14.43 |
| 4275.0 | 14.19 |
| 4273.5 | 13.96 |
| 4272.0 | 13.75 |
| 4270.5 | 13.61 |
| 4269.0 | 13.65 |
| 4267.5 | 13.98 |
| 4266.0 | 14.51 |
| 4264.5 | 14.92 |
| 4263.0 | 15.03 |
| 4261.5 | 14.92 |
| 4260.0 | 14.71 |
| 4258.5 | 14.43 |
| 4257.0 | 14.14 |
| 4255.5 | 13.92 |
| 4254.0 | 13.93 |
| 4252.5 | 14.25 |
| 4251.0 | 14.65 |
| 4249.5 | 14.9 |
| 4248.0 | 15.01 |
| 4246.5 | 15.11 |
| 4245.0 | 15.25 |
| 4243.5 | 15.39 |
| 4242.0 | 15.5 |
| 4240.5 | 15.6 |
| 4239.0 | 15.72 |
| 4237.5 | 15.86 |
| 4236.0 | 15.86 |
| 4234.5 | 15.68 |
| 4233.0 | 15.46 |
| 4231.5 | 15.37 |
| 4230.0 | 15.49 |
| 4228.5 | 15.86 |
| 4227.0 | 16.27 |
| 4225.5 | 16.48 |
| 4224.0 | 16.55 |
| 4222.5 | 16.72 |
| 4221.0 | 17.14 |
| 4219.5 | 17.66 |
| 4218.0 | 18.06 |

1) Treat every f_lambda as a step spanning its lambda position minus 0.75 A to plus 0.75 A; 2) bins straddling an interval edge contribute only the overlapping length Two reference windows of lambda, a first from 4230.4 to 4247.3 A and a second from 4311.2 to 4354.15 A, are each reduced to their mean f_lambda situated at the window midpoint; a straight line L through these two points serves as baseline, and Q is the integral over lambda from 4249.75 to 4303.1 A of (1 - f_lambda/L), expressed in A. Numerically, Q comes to 0.80 A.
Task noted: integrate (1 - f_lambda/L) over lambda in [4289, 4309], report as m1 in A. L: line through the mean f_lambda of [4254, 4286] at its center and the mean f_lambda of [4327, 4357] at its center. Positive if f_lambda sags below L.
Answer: 0.1 A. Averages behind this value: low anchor 14.2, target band 13.1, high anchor 11.6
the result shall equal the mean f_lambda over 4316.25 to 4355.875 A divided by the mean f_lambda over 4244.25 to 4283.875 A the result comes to 0.82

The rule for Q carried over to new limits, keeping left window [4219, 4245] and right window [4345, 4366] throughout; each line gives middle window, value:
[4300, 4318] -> 0.4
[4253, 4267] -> 0.5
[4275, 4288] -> 0.3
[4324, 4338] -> 0.5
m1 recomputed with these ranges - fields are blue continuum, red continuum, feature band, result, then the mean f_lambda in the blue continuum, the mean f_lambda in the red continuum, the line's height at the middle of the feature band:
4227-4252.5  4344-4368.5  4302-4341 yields 1.3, 15.4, 11.8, 12.9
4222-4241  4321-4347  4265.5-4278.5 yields 0.3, 15.9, 12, 14.4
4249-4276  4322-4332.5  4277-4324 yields -0.3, 14.3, 12.2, 13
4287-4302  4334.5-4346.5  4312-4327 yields 0.0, 13.1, 11.8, 12.4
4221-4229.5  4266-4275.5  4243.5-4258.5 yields 0.4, 16.4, 13.9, 15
